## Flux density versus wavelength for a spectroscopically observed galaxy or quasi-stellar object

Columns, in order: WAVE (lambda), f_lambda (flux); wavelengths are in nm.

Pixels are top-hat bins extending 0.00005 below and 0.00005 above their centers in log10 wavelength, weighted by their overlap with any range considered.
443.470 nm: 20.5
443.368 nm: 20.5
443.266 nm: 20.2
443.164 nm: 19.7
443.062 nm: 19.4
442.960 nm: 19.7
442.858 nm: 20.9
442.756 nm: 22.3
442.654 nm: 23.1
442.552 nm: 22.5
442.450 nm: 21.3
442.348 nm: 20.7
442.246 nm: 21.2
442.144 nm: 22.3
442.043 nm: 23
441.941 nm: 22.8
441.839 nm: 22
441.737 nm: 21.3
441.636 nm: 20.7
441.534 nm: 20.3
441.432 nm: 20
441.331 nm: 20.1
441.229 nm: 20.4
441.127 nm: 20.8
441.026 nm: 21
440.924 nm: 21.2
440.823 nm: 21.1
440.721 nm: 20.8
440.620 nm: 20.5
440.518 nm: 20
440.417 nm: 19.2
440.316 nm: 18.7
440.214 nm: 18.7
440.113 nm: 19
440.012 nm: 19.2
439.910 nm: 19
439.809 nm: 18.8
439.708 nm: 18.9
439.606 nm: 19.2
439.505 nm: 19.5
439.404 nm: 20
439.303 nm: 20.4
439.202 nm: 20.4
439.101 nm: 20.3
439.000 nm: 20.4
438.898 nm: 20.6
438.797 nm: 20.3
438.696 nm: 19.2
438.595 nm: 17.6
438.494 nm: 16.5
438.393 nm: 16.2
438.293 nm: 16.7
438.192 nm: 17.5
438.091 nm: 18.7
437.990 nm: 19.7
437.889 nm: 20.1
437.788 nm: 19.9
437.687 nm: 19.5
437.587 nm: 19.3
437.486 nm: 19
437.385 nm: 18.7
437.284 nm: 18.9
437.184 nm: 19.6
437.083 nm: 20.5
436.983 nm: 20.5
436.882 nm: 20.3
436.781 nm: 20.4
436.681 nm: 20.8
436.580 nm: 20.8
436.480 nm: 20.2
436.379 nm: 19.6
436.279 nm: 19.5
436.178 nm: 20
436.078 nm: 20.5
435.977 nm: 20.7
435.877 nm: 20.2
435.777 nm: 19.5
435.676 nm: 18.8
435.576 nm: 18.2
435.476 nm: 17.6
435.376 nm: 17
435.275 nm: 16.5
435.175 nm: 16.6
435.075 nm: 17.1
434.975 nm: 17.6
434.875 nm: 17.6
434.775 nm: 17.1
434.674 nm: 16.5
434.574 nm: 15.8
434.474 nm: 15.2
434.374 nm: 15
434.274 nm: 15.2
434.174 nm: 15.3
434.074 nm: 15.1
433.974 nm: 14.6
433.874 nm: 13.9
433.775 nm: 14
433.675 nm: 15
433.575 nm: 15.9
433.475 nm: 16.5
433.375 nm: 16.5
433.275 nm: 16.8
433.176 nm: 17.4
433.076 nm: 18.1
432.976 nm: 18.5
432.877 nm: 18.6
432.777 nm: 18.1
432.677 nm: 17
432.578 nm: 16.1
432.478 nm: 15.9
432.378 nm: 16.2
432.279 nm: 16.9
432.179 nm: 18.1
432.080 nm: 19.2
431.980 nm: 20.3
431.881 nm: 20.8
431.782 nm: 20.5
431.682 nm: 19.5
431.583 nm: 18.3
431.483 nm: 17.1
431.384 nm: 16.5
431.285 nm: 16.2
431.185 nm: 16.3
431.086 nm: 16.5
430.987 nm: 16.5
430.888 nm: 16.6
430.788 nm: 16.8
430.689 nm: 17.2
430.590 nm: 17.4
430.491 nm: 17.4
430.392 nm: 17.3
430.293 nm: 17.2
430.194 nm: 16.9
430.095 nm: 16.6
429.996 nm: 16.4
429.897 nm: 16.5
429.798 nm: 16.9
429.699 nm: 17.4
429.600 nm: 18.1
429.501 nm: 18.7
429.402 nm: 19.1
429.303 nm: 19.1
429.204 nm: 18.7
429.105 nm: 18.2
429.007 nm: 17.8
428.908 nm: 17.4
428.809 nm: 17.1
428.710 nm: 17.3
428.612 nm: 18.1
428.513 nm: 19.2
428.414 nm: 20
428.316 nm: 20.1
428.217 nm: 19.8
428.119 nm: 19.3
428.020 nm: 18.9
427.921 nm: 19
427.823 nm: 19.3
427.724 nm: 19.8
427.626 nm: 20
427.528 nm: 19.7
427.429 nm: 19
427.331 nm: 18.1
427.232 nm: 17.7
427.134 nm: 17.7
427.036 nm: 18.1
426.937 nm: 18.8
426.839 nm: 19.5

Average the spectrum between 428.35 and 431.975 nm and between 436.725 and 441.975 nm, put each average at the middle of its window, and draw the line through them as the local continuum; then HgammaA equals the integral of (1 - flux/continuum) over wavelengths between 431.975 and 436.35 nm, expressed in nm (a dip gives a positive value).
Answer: 0.34 nm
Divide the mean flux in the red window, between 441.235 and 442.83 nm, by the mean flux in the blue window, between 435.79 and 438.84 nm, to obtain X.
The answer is 1.1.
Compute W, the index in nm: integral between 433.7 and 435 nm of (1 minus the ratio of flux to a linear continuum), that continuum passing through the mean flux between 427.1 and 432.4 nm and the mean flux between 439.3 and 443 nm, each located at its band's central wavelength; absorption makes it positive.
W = 0.24 nm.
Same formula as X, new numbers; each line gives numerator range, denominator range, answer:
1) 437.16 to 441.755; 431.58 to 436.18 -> 1.13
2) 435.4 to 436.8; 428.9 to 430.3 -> 1.11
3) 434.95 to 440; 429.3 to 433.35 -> 1.09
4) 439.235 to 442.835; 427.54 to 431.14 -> 1.14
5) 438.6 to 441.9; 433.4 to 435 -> 1.28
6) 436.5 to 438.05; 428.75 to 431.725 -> 1.14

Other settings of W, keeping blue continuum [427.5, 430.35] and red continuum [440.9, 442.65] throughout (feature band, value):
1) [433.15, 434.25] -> 0.22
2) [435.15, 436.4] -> 0.07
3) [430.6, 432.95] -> 0.17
